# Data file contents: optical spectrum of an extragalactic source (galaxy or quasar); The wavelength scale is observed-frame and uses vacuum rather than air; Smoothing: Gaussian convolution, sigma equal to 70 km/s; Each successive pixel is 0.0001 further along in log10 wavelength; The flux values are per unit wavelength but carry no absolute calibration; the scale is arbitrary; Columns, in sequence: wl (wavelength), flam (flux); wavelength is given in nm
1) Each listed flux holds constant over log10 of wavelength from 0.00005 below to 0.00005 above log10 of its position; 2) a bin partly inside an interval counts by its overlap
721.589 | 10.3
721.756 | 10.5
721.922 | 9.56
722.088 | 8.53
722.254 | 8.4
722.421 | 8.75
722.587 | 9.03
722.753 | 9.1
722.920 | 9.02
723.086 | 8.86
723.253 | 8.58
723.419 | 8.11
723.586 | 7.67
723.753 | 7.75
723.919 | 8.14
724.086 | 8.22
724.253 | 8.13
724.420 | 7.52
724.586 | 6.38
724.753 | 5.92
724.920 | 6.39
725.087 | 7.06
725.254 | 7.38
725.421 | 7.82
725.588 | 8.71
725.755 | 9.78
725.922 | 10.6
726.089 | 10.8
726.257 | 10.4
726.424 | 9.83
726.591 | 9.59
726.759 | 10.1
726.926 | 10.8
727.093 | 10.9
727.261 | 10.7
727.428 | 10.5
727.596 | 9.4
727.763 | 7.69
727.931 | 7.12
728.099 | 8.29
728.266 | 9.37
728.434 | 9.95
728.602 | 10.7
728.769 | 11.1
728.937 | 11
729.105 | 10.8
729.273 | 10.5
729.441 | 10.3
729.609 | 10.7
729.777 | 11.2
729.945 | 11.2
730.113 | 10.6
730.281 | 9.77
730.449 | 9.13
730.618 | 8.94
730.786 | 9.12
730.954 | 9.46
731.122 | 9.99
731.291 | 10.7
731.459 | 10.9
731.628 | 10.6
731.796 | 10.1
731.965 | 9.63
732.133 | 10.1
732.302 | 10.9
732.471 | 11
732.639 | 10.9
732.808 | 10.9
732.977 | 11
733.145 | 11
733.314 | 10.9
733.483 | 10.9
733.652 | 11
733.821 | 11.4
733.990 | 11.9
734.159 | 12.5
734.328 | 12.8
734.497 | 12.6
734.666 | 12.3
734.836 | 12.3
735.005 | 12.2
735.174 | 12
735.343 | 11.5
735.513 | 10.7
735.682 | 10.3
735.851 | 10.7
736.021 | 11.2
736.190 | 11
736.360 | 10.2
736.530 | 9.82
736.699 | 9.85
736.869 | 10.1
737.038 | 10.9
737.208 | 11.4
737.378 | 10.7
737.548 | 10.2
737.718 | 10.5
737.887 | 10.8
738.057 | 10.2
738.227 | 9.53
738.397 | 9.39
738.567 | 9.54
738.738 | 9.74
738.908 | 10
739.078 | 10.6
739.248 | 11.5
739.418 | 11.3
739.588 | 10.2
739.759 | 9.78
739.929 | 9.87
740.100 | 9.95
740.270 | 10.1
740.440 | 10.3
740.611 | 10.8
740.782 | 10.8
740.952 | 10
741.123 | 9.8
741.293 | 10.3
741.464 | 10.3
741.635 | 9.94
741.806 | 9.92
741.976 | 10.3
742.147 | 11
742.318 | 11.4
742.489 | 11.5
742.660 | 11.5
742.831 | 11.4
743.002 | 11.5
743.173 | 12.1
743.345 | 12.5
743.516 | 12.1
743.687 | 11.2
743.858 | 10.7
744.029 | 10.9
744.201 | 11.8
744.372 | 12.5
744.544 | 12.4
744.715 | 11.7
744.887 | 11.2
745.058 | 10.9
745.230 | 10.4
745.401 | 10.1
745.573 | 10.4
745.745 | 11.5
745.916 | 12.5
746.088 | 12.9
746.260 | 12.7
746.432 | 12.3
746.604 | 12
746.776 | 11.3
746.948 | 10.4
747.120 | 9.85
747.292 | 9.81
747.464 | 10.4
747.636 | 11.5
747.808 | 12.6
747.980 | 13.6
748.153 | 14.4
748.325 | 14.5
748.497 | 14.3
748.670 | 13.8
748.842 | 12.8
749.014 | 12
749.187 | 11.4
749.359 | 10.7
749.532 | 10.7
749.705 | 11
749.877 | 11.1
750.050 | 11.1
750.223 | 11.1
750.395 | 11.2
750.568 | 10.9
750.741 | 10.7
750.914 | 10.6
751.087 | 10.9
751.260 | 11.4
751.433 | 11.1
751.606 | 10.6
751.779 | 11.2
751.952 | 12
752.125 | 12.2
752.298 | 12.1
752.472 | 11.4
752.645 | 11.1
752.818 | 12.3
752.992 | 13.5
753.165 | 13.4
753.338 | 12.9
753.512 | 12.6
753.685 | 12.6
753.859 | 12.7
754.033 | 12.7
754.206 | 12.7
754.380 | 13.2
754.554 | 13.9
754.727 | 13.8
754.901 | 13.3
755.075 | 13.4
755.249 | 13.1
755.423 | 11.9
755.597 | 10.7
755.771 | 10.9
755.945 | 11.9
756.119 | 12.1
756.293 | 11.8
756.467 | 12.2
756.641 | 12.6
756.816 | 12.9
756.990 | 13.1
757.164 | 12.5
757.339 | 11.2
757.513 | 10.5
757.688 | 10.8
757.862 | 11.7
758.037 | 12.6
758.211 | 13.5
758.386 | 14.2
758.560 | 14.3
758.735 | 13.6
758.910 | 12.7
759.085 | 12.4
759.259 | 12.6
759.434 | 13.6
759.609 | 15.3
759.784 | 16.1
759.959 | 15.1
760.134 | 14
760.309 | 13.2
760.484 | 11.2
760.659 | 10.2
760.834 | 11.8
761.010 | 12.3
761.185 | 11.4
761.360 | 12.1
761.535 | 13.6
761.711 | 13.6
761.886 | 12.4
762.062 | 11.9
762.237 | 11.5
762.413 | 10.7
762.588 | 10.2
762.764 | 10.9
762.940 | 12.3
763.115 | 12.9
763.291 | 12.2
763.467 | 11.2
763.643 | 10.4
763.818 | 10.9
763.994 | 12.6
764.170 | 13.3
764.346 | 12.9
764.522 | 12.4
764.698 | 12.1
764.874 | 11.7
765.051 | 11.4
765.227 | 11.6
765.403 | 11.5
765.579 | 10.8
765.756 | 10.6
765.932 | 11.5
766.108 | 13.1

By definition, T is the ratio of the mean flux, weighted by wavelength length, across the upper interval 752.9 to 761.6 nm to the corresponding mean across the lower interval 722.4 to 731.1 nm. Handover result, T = 1.38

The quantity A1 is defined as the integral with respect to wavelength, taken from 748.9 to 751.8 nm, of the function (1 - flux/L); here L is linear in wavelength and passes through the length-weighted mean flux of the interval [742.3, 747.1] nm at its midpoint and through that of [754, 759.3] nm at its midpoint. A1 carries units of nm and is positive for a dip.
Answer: 0.23 nm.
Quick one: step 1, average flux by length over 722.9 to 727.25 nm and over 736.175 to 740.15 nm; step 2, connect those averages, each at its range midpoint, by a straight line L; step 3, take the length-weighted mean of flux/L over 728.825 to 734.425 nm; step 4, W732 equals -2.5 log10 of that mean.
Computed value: -0.13 mag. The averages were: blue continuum 8.66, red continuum 10.3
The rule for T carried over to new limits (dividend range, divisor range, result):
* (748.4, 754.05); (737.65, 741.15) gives 1.16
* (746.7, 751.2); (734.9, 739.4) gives 1.10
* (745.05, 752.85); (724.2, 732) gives 1.22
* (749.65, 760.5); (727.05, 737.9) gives 1.17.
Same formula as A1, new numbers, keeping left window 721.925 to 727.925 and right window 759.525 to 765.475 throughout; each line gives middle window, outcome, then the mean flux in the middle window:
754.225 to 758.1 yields -0.21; 12.3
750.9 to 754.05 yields -0.18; 12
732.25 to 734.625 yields -0.47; 11.4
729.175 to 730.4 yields -0.18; 10.6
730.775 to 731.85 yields -0.10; 10.2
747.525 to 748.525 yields -0.22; 13.4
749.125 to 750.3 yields 0.01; 11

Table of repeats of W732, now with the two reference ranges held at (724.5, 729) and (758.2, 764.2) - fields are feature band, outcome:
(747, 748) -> 0.01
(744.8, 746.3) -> -0.03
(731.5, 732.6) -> -0.08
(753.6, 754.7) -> -0.10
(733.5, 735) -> -0.21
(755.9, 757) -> -0.02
